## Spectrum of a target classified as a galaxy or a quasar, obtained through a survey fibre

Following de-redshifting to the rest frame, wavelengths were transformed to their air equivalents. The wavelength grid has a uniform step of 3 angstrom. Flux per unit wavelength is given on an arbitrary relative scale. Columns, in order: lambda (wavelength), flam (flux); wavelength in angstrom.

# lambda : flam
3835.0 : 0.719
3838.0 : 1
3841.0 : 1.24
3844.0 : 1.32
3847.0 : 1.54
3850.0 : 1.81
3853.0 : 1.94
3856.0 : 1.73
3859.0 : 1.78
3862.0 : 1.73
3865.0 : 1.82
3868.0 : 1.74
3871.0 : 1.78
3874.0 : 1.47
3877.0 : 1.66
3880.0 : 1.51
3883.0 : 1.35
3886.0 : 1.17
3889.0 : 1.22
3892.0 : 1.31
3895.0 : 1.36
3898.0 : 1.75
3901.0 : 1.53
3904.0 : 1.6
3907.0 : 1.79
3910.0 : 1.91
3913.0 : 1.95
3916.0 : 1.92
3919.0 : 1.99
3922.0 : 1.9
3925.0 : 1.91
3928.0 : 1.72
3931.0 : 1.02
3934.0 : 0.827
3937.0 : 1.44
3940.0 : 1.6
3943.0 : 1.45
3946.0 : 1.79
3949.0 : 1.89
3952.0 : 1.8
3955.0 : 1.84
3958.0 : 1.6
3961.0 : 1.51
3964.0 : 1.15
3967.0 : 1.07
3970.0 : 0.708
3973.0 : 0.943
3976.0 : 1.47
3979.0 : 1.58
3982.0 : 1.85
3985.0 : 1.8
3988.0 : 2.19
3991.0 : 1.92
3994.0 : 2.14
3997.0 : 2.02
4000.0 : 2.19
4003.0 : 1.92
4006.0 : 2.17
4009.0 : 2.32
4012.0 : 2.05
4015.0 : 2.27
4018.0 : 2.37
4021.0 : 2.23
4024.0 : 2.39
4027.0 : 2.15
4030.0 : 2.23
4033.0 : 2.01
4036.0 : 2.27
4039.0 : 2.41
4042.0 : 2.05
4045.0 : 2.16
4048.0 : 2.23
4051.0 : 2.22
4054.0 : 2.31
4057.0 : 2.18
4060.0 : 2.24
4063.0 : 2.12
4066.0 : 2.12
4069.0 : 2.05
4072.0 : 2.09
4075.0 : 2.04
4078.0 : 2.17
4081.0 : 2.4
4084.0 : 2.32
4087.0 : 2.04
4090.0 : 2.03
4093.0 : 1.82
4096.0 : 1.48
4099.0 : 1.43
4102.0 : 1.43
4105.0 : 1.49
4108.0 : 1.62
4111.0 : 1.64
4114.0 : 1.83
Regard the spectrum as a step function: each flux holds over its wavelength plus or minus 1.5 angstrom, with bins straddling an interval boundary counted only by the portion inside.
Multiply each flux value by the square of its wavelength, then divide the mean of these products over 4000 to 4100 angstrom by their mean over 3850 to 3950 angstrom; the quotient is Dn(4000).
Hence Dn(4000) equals 1.42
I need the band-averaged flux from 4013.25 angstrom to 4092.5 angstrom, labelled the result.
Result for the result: 2.19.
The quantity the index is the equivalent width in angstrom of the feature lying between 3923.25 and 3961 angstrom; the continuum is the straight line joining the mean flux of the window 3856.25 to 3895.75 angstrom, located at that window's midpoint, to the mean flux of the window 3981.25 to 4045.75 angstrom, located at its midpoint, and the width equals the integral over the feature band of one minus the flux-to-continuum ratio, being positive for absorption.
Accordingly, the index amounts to 5.34 angstrom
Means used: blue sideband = 1.54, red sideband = 2.14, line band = 1.57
